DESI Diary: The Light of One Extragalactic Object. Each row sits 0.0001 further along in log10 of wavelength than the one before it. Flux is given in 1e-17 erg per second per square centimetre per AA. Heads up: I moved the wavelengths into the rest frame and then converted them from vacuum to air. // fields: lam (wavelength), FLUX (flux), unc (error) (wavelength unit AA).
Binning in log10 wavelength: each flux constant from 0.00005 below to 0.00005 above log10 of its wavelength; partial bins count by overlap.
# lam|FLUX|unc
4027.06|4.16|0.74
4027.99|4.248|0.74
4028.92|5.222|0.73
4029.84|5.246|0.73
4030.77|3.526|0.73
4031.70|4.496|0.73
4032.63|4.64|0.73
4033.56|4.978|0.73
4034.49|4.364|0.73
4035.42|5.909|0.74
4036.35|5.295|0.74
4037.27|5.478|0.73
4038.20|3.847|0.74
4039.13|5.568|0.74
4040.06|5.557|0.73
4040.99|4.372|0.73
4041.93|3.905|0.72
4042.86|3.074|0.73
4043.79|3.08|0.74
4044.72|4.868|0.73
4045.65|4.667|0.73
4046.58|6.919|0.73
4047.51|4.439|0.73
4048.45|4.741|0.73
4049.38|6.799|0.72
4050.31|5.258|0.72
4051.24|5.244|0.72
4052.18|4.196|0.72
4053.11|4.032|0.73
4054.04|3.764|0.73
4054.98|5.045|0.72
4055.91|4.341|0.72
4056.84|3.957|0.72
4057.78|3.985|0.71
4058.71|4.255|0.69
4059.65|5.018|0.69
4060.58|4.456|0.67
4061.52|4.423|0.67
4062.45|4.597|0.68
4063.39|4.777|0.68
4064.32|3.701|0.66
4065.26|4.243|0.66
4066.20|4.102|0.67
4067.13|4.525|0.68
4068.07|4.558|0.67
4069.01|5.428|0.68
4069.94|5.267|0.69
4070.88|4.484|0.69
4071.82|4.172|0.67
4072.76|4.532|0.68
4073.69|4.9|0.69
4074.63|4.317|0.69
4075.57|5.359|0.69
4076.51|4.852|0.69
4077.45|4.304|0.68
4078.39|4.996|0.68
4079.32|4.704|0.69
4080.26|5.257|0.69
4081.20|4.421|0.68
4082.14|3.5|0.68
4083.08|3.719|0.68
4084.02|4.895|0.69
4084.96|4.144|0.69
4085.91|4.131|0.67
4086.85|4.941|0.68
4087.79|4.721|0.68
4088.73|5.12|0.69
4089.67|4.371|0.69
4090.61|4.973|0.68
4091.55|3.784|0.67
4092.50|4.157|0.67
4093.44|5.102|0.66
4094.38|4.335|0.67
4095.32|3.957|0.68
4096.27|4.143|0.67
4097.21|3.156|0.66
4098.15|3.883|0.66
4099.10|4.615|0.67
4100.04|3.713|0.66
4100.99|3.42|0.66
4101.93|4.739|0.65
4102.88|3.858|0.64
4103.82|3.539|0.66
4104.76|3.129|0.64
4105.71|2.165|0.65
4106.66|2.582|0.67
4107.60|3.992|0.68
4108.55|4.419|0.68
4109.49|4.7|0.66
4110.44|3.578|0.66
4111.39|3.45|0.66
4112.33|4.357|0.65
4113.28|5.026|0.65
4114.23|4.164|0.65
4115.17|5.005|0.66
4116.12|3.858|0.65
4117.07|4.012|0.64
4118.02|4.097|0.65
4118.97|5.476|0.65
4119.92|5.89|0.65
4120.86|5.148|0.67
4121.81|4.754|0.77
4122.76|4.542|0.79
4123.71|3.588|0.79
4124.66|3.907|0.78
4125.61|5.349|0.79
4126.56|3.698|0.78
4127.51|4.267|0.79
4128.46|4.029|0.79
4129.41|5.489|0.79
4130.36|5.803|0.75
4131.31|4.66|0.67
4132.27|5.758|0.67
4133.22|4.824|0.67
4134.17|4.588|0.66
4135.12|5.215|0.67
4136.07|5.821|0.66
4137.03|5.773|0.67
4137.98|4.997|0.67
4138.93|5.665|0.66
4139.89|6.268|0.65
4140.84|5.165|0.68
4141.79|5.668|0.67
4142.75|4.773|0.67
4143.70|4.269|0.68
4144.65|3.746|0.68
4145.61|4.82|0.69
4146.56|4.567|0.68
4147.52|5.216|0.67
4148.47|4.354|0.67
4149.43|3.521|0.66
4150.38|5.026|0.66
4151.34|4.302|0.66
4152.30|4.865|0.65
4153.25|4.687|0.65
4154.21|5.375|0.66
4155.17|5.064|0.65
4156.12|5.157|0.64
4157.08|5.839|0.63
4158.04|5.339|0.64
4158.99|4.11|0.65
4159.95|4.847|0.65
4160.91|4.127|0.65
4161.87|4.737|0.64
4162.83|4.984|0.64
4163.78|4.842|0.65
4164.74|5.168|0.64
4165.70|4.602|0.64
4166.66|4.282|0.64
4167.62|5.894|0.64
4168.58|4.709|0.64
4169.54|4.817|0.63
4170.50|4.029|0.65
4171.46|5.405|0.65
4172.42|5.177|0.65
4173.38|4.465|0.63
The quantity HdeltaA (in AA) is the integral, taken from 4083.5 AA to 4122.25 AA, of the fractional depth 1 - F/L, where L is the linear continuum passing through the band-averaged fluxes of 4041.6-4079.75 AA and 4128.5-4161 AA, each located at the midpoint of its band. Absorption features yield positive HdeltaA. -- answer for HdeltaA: 4.5 AA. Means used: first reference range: 4.6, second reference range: 4.99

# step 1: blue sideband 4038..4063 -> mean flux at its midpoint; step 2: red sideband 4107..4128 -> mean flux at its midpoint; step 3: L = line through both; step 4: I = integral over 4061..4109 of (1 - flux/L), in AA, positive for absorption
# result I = 2.3 AA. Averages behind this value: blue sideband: 4.61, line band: 4.3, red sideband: 4.41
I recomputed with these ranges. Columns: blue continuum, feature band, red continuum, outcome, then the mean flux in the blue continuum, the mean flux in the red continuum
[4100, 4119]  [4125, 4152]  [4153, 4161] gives -1.99 AA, 3.94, 5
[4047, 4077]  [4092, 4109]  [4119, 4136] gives 3.30 AA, 4.62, 4.84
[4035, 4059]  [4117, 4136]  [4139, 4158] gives 0.28 AA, 4.72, 4.9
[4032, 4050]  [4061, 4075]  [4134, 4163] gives 1.00 AA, 4.87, 4.93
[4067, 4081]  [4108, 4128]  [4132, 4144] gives 2.71 AA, 4.78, 5.3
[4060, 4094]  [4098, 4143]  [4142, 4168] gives 1.36 AA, 4.56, 4.76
